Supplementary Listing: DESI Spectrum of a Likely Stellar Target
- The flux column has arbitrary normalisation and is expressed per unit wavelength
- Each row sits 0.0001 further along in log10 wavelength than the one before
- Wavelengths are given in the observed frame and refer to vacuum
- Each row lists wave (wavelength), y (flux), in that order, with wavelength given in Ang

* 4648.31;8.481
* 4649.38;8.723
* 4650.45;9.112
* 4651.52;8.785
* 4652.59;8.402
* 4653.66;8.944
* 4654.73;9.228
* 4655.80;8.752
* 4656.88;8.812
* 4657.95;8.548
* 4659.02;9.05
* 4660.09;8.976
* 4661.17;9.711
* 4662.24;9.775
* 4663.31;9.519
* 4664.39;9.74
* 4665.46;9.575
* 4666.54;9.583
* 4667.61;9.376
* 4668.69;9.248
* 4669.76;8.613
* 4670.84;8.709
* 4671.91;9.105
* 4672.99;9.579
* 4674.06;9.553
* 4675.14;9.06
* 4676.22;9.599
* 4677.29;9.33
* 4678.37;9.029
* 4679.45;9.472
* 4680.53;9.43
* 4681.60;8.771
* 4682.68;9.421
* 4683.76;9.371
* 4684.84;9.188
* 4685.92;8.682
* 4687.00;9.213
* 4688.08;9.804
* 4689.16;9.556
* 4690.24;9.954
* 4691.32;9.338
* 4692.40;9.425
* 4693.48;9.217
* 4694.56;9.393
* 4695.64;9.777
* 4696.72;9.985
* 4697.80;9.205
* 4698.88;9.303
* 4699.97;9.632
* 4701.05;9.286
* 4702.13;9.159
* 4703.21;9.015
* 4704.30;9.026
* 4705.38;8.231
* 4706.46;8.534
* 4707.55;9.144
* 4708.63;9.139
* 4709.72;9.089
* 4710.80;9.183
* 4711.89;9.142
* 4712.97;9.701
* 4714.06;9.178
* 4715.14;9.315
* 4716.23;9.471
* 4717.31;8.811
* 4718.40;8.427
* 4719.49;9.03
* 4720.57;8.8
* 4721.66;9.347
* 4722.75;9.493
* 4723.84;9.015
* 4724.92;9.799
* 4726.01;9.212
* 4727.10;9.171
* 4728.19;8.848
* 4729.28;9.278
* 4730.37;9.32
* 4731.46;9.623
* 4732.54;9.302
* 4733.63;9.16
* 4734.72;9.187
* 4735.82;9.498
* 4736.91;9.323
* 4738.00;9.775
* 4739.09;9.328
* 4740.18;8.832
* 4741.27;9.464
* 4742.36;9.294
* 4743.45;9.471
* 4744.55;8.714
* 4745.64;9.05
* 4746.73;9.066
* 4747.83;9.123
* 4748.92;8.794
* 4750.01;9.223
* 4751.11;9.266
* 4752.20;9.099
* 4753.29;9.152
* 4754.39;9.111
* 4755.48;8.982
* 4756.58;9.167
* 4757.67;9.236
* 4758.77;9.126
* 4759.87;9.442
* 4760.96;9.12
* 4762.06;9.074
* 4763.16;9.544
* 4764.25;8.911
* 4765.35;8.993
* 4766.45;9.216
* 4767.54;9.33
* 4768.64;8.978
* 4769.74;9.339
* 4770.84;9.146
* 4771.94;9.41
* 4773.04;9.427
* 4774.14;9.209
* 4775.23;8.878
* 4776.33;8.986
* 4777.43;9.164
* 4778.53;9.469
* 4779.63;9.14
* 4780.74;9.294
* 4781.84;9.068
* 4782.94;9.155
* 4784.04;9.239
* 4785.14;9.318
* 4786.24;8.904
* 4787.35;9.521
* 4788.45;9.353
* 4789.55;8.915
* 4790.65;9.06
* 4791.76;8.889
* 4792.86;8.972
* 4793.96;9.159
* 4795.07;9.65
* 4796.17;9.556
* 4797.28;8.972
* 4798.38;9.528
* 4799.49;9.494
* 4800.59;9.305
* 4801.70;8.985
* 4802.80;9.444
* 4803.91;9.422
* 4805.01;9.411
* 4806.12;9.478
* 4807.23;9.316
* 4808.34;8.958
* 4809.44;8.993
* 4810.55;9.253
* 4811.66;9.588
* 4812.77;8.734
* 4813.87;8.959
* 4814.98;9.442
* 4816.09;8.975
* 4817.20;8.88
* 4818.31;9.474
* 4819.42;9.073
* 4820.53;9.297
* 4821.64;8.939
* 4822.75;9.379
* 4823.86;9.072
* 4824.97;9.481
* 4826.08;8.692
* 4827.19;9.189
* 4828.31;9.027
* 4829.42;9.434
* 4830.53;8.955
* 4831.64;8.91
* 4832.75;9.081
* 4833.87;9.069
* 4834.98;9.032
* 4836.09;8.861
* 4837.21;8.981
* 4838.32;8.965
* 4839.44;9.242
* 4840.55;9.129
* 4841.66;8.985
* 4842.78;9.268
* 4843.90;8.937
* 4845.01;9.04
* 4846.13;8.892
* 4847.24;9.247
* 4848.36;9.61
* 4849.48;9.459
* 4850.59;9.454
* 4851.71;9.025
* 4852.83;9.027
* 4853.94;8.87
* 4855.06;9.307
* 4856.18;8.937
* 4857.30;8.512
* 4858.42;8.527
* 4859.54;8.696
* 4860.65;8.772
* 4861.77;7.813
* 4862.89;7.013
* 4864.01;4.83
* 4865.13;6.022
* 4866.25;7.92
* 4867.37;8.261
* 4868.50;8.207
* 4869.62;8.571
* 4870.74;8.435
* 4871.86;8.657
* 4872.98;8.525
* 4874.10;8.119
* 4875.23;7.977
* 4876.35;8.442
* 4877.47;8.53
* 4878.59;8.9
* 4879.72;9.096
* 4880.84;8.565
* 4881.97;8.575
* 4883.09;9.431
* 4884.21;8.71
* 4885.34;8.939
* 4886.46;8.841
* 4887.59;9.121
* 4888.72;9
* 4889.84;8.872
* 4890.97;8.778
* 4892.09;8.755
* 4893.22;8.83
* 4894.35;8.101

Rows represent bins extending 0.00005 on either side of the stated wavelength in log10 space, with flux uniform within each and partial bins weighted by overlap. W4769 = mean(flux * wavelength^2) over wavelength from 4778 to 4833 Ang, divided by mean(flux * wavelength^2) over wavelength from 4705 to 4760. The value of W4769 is 1.0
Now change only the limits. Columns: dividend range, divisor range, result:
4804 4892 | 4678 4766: 1.01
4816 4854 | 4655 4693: 1.05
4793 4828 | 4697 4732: 1.05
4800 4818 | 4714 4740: 1.03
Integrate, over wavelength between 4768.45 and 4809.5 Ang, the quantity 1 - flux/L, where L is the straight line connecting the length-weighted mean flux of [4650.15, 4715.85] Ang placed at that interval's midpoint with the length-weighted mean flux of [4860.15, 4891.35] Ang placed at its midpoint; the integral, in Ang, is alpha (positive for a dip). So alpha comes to -2.36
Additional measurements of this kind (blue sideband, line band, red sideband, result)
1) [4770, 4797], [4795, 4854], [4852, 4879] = -3.2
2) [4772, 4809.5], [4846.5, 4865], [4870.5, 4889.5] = 0.7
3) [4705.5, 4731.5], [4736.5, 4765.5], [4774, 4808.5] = 0.0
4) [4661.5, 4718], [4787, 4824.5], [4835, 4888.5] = -1.6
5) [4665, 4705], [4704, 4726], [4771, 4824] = 0.5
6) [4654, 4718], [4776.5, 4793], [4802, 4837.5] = 0.0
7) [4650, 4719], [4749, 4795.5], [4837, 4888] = -1.4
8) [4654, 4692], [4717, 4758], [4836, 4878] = -0.7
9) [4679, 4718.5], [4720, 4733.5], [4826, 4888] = -0.2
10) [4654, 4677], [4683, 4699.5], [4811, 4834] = -0.4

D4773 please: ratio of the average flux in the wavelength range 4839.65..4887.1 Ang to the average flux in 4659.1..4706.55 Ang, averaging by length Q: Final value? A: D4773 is 0.9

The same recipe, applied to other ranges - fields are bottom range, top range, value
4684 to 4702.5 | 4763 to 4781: 0.98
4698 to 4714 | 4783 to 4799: 1.01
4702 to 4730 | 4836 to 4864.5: 0.96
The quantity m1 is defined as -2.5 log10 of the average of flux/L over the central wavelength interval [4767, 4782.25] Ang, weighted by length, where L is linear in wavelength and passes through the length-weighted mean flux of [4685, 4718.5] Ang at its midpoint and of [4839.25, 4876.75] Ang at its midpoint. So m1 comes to -0.04 mag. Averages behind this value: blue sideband 9.25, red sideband 8.51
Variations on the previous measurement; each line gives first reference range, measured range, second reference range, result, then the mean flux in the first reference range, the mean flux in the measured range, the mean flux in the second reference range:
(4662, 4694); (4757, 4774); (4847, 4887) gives -0.03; 9.34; 9.22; 8.49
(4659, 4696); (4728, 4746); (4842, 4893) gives -0.02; 9.35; 9.27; 8.59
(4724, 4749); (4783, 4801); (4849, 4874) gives -0.05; 9.25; 9.24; 8.31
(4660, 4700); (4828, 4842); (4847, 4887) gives -0.05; 9.37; 9.06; 8.49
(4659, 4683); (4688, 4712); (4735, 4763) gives 0.00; 9.32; 9.28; 9.19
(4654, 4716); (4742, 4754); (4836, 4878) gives -0.01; 9.26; 9.11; 8.55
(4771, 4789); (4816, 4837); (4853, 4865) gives -0.07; 9.22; 9.09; 8.09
